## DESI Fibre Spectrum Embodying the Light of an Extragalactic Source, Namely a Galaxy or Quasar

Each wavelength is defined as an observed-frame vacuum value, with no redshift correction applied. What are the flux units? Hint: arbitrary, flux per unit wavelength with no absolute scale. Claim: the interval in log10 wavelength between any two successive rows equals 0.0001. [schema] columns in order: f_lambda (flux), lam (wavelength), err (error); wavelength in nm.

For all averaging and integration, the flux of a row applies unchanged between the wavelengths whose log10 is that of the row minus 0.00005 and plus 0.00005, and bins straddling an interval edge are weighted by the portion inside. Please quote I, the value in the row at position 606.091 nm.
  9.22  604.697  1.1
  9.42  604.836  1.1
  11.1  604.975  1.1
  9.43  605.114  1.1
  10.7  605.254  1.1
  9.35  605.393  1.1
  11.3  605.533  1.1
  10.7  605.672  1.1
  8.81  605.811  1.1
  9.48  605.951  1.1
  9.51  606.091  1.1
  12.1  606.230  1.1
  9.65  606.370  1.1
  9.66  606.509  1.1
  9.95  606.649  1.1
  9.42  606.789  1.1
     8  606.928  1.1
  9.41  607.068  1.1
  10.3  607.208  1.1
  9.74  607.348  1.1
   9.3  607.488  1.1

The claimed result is 9.51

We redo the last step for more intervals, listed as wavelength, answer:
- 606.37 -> 9.65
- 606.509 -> 9.66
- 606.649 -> 9.95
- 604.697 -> 9.22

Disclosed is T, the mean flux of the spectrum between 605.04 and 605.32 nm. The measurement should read 10.1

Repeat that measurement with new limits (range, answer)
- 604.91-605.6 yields 10.4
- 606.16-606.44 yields 10.9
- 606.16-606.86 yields 10.2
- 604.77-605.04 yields 10.3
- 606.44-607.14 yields 9.29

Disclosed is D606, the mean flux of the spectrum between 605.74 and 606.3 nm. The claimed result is 9.98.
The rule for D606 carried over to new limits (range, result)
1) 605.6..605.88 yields 9.8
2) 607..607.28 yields 9.84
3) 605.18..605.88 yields 10.2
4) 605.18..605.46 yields 10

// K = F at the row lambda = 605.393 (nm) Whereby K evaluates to 9.35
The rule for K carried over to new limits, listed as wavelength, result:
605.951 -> 9.48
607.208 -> 10.3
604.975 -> 11.1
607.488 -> 9.3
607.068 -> 9.41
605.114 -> 9.43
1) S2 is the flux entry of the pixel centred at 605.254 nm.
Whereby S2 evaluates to 10.7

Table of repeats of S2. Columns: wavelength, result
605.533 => 11.3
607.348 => 9.74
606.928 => 8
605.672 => 10.7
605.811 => 8.81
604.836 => 9.42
